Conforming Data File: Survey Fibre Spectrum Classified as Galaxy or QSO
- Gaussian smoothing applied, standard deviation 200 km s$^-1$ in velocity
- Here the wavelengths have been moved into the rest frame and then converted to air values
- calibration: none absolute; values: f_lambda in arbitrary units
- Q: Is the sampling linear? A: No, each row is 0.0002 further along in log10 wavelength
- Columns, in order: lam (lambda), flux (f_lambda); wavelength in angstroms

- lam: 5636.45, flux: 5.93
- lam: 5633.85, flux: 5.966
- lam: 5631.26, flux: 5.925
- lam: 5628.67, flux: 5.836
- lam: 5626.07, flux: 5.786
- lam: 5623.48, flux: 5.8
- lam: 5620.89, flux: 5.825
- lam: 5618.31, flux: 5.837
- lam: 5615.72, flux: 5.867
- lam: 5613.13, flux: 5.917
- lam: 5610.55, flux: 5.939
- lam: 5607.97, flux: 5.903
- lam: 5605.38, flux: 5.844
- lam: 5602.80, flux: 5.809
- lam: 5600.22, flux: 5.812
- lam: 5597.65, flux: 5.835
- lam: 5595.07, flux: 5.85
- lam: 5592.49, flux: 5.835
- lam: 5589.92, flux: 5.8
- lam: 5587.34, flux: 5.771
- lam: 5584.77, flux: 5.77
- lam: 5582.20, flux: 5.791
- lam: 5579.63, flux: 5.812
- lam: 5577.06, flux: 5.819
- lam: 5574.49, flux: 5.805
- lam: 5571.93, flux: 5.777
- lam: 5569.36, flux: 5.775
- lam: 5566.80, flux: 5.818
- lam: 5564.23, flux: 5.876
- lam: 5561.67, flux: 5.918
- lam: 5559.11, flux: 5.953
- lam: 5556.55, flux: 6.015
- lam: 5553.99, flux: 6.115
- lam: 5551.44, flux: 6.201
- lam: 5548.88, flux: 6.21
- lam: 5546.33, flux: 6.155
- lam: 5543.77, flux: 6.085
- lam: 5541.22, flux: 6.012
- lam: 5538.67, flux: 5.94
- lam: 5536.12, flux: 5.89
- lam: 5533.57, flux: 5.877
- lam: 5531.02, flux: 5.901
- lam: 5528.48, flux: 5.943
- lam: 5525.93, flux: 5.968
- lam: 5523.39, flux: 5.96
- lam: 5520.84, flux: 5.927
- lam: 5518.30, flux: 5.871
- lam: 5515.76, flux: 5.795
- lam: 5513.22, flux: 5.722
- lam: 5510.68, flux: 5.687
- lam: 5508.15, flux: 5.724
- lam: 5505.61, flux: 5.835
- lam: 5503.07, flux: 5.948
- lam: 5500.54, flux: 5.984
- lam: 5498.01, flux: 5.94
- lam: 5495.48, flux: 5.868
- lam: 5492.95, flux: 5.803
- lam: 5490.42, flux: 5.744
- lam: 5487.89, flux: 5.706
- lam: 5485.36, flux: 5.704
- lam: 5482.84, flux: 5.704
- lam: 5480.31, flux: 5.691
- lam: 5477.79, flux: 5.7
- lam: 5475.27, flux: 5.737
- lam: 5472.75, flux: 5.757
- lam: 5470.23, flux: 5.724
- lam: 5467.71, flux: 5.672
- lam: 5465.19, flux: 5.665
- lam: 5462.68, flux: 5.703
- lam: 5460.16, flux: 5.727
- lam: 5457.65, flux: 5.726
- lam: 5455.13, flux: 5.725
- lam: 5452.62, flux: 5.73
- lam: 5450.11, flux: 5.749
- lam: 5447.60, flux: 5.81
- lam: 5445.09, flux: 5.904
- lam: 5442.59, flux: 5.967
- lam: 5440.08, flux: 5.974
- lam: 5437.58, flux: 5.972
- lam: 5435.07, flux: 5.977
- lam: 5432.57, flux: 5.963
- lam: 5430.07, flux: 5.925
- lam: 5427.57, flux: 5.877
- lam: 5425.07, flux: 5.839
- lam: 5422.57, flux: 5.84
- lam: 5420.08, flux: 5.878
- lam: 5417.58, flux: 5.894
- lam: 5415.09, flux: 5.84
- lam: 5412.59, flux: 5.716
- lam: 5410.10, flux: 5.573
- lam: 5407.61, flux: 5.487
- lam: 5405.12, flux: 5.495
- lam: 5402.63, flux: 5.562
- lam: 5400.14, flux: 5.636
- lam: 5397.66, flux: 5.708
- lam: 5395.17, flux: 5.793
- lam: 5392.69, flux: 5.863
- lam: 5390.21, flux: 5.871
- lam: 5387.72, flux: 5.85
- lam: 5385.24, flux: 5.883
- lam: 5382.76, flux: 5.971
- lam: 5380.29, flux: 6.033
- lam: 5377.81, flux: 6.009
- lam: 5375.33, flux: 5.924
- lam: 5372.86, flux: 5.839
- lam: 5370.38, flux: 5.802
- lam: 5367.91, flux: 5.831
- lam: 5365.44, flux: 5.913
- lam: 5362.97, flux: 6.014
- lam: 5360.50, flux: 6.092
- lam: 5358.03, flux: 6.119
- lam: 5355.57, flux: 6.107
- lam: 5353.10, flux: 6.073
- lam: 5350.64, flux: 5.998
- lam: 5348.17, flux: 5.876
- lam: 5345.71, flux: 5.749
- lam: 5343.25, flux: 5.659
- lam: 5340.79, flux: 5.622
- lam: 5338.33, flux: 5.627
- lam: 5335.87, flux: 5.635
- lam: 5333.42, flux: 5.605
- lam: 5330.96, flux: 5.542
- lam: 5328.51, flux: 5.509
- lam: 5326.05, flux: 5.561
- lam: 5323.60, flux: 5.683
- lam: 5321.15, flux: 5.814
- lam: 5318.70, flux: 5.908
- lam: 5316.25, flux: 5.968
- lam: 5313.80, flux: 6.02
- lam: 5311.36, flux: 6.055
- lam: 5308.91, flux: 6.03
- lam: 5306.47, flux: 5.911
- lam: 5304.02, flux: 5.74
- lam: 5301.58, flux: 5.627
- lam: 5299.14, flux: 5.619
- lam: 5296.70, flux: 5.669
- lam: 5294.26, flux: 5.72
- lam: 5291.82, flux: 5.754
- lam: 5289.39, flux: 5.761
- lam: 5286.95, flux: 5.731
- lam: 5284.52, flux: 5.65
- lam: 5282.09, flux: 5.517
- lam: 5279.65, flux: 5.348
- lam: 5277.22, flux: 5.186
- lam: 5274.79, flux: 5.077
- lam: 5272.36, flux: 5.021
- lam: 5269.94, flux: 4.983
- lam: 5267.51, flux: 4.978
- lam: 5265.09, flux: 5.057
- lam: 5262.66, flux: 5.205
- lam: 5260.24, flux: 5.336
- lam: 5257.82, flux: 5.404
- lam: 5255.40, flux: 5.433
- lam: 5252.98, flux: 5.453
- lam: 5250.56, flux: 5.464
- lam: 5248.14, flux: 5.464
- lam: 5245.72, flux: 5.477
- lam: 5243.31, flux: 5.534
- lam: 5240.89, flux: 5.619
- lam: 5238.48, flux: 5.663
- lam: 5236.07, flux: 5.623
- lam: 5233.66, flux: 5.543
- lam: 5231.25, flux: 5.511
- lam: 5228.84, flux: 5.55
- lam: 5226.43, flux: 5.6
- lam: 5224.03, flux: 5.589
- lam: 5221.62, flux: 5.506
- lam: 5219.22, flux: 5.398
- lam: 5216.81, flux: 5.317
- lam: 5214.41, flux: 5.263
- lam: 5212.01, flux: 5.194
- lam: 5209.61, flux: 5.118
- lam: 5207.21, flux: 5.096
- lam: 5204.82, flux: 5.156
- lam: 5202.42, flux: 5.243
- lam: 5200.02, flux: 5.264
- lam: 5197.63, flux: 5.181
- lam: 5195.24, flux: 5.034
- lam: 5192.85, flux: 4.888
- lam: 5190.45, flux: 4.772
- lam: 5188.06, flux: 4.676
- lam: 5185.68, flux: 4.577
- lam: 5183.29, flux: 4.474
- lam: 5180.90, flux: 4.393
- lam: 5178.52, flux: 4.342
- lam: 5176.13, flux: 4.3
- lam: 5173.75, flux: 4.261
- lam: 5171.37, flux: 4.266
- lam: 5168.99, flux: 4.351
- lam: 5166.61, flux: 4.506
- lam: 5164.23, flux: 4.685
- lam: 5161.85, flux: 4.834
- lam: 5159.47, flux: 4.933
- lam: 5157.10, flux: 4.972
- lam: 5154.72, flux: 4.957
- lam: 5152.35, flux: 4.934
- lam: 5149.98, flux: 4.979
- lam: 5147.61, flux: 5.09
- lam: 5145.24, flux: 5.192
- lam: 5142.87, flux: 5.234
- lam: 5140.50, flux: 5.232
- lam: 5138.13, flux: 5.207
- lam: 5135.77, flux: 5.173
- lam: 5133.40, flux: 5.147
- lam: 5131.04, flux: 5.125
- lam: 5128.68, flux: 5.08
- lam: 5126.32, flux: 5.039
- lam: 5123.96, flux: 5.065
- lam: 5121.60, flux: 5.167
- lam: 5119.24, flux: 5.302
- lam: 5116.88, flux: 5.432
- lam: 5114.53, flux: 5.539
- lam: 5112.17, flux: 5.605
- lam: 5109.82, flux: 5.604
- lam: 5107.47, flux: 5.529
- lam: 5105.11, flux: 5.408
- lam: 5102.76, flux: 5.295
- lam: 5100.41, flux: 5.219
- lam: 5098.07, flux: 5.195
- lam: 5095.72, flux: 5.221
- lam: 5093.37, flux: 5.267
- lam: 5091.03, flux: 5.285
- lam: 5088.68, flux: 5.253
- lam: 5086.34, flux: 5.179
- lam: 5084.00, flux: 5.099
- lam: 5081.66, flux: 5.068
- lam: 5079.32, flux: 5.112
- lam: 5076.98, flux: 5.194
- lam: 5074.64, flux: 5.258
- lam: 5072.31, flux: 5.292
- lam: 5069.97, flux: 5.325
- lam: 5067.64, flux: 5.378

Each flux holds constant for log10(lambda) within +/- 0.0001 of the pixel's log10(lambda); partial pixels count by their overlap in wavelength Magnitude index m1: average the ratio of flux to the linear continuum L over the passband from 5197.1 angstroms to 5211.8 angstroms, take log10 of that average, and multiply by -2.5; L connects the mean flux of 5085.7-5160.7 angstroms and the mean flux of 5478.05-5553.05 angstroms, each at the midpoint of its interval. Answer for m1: 0.04 mag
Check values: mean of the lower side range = 5.21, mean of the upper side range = 5.89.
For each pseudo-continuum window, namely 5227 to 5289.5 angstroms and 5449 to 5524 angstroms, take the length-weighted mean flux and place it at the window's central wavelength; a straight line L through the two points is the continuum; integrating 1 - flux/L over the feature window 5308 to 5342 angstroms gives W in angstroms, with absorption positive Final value -1.5 angstroms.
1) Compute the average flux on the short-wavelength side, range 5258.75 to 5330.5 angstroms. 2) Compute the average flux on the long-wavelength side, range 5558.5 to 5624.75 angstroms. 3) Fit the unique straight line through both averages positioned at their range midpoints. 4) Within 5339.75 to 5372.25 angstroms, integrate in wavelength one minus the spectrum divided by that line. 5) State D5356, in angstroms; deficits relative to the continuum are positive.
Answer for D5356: -1.7 angstroms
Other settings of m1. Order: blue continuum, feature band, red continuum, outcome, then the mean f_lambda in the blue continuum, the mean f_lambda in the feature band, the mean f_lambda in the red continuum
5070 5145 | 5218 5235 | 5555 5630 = -0.03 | 5.25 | 5.53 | 5.84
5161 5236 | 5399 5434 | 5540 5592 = -0.04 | 4.98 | 5.75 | 5.92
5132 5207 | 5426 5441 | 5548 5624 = -0.08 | 4.85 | 5.95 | 5.88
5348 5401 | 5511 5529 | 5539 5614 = 0.01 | 5.92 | 5.87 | 5.9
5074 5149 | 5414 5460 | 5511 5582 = -0.02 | 5.24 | 5.86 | 5.93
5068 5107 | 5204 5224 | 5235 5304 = 0.02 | 5.24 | 5.28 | 5.45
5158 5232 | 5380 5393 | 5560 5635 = -0.10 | 4.94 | 5.91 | 5.84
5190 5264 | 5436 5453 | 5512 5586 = -0.03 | 5.36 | 5.88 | 5.92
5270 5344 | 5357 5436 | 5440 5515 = -0.02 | 5.64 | 5.84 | 5.77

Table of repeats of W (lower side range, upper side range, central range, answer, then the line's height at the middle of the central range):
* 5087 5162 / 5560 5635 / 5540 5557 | -1.0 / 5.77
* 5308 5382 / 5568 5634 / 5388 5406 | 0.4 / 5.85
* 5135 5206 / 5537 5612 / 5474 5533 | -1.1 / 5.72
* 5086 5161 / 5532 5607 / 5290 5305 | -0.6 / 5.48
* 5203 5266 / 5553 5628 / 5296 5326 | -1.8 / 5.5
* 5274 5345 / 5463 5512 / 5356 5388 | -1.4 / 5.71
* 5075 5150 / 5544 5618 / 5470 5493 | 0.1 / 5.75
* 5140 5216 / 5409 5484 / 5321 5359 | -2.3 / 5.42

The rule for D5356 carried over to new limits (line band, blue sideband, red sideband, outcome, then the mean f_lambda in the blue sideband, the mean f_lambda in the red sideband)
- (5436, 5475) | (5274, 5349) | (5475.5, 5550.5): 0.2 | 5.69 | 5.87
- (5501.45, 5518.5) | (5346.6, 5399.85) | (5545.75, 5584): 0.4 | 5.93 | 5.93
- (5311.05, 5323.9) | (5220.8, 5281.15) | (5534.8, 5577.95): -0.9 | 5.38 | 5.96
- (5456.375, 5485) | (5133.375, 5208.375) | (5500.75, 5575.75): 0.1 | 4.85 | 5.92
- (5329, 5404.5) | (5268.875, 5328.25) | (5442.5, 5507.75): -1.9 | 5.64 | 5.77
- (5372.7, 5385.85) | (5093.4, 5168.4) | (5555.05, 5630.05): -1.0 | 5.15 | 5.84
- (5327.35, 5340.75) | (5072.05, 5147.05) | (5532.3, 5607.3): 0.0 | 5.25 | 5.9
